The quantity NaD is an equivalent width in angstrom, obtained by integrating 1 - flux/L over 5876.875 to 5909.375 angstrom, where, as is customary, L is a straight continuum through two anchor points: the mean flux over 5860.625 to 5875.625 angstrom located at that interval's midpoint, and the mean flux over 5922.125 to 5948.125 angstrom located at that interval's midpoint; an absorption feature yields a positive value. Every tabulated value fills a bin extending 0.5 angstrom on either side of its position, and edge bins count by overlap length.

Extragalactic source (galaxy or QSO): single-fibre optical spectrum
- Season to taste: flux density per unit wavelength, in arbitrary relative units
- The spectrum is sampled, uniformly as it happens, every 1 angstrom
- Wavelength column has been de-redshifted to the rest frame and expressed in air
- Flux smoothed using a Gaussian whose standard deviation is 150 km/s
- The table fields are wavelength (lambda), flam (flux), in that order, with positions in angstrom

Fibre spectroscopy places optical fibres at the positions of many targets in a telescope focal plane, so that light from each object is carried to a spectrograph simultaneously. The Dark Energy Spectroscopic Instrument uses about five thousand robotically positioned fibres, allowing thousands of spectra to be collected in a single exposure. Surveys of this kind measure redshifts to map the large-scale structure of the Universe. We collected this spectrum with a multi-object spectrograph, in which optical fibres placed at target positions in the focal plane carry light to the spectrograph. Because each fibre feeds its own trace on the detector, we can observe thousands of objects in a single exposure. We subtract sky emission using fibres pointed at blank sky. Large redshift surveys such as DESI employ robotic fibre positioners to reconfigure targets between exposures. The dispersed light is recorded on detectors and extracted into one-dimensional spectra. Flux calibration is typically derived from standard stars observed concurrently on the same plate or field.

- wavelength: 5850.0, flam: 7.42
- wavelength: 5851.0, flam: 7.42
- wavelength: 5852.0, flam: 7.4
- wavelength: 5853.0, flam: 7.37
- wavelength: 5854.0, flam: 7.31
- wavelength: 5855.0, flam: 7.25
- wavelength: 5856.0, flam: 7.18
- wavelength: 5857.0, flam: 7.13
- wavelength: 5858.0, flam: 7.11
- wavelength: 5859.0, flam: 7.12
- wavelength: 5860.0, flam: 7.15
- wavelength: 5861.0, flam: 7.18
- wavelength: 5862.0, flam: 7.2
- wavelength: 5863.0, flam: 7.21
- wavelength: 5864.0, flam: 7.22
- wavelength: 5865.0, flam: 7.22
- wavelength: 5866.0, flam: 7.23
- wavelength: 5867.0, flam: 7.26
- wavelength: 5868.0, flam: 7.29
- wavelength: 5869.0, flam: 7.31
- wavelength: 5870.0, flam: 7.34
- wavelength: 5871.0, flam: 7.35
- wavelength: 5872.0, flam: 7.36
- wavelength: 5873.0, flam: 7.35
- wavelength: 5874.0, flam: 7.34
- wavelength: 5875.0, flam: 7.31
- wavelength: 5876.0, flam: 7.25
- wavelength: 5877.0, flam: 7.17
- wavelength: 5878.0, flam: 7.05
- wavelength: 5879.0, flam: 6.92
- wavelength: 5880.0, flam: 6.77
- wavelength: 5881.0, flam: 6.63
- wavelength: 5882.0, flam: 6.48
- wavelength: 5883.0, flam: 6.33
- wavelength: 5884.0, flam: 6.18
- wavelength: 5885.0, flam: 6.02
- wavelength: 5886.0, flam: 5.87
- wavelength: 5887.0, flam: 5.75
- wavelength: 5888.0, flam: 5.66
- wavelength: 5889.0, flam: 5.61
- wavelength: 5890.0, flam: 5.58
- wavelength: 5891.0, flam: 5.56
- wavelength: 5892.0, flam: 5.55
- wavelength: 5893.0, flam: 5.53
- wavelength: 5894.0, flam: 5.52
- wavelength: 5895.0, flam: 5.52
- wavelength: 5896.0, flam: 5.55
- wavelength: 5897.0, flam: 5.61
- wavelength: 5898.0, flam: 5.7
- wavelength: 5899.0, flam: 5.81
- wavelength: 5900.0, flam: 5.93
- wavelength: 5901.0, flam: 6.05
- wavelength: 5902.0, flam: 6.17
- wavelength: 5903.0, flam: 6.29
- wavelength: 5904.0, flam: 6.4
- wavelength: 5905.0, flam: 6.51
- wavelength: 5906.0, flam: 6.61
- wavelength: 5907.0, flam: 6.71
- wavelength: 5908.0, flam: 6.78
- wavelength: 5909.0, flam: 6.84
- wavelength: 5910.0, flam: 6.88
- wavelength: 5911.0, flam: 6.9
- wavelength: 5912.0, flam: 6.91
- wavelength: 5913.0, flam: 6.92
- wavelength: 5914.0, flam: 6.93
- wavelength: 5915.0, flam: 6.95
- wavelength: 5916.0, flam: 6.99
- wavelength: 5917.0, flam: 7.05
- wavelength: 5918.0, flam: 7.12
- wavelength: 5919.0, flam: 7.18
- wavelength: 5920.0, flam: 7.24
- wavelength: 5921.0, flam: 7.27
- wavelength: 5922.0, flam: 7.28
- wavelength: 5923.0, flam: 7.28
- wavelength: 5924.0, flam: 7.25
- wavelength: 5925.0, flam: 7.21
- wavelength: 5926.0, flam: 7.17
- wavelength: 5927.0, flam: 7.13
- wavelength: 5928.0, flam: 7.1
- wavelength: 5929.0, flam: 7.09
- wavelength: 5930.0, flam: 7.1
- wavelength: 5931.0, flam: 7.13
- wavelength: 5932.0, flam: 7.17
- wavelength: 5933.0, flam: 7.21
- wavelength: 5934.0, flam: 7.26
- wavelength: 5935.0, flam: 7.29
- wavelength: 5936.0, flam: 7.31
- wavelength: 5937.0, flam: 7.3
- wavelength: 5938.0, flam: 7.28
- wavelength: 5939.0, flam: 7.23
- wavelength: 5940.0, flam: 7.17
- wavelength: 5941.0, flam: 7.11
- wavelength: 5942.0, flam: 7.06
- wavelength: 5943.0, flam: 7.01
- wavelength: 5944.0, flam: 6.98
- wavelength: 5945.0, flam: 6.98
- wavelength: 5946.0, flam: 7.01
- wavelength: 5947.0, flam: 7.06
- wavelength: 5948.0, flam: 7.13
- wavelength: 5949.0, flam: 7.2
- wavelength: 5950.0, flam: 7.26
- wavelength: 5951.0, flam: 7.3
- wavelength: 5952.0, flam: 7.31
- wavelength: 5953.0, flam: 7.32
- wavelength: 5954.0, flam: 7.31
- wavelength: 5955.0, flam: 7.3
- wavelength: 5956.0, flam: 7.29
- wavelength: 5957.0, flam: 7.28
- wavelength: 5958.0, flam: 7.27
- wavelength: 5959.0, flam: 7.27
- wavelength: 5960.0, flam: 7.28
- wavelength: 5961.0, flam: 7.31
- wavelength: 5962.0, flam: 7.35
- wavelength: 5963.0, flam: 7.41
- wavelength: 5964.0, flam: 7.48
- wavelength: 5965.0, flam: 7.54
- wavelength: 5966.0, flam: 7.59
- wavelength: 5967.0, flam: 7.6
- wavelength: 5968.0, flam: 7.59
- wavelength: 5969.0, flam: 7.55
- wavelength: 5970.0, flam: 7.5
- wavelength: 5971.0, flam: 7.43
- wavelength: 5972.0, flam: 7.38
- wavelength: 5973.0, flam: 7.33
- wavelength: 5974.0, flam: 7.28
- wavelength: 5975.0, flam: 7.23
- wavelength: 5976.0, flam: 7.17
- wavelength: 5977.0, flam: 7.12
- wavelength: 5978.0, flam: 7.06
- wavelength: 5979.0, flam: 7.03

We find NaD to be 5.0 angstrom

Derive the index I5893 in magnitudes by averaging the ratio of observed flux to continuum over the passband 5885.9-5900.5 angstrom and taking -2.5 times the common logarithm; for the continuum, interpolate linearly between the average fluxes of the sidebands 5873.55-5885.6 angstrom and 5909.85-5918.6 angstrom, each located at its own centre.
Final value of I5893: 0.21 mag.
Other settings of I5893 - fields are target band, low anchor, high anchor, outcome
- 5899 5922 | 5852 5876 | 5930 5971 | 0.08 mag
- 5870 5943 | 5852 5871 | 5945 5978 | 0.09 mag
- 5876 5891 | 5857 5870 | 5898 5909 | 0.08 mag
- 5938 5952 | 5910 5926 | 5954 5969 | 0.02 mag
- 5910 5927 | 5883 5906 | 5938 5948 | -0.10 mag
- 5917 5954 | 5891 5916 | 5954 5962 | -0.05 mag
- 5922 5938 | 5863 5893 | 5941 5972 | -0.02 mag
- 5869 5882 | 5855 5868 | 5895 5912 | -0.04 mag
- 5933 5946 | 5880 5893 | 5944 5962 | -0.03 mag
